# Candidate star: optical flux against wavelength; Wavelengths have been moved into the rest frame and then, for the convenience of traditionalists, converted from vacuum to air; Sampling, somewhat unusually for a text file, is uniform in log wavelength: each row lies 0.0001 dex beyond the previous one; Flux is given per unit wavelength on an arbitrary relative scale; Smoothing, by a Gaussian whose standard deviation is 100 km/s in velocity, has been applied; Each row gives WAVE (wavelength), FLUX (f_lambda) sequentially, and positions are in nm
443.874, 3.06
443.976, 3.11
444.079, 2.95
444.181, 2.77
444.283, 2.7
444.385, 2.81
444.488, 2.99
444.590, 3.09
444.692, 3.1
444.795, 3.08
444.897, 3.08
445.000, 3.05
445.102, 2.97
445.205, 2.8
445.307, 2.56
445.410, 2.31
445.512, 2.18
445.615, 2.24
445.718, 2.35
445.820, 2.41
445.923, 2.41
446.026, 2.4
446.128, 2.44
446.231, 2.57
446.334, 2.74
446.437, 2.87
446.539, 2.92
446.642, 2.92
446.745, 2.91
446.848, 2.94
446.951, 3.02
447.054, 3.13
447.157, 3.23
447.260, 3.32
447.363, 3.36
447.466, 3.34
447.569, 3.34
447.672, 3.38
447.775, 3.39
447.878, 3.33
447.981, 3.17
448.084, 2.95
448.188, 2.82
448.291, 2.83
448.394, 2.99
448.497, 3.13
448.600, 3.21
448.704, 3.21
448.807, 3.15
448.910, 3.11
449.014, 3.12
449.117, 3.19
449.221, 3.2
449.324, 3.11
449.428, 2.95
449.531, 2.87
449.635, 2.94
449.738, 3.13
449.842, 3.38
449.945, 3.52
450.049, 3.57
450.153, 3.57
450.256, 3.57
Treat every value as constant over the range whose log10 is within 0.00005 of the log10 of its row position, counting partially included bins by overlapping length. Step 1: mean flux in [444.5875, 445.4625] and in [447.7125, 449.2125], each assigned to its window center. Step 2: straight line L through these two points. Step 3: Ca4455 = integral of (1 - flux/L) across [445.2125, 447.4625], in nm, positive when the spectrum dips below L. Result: 0.179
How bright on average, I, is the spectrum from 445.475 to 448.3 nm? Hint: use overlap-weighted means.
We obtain 2.89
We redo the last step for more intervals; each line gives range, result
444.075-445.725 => 2.77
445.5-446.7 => 2.55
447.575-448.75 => 3.14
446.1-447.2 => 2.89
